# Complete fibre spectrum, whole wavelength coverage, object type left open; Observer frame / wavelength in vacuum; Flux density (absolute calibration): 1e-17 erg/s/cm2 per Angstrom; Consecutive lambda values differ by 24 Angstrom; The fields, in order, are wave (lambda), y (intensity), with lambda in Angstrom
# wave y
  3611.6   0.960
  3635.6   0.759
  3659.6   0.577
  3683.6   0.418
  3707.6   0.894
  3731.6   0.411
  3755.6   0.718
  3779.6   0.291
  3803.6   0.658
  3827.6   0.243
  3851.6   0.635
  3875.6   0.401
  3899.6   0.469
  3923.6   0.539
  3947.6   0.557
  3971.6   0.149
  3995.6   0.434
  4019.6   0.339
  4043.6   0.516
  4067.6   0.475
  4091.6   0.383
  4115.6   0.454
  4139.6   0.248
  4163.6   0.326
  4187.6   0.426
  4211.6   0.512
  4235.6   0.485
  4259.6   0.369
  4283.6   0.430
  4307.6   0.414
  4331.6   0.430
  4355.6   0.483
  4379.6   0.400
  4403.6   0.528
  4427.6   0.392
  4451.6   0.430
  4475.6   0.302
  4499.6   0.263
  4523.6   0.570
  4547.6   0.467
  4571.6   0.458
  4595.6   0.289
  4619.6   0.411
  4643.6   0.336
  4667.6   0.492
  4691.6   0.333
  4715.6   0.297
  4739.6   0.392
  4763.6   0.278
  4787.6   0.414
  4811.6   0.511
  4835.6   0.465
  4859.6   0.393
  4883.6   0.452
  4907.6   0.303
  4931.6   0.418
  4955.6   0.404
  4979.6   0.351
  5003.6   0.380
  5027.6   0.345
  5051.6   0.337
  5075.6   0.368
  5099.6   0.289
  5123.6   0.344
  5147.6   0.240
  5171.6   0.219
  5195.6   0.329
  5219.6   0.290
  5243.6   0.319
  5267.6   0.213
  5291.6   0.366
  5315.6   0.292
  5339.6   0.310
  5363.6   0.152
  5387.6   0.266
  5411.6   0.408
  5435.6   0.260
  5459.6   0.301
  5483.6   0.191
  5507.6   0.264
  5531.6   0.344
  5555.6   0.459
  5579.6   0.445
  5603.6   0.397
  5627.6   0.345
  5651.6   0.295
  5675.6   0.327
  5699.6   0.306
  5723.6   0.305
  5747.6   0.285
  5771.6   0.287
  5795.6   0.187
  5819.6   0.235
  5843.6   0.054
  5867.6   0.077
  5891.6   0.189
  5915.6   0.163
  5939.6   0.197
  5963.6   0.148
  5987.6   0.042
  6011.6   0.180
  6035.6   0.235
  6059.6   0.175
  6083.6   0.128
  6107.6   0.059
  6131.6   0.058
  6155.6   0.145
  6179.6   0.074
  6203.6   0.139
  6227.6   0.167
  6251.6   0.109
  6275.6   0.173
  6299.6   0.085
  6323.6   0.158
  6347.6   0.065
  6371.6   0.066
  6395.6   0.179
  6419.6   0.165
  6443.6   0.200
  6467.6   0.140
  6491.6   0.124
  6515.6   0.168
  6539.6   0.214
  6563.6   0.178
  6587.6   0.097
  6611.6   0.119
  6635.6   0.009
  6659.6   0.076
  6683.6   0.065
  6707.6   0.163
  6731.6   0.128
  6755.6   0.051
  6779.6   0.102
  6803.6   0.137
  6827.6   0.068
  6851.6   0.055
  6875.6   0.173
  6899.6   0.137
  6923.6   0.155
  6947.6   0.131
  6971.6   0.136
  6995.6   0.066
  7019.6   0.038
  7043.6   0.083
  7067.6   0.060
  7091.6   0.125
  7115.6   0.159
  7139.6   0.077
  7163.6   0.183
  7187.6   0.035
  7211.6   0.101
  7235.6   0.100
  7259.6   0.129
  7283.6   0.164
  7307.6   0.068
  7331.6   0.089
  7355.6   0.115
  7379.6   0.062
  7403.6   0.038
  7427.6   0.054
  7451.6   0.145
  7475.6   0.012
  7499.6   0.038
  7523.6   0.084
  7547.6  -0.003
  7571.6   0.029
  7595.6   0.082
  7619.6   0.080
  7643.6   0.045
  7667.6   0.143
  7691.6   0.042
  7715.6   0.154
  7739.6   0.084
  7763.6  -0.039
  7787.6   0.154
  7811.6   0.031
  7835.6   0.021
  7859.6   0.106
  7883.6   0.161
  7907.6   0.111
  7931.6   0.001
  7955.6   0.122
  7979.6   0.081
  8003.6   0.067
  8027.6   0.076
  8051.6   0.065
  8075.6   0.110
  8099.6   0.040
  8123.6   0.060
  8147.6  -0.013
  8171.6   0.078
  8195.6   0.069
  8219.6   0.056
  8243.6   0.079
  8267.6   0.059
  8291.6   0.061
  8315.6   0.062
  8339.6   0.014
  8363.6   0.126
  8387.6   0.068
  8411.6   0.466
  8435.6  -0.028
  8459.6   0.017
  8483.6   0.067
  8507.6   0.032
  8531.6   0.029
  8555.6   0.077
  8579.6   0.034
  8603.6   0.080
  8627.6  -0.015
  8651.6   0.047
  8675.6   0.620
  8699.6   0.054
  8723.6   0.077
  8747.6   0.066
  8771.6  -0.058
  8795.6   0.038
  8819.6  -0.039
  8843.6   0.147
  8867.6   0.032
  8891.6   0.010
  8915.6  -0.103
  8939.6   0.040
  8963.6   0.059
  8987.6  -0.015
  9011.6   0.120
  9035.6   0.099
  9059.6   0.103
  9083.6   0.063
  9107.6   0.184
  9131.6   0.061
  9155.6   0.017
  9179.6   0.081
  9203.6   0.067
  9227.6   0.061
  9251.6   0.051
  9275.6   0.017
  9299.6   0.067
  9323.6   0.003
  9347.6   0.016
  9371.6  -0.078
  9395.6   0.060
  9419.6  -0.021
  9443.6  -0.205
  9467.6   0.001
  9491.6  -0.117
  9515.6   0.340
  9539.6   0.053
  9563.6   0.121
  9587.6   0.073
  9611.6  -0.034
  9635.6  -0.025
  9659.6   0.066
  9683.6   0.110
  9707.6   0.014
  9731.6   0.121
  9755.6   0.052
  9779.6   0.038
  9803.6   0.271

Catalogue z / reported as 1.257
